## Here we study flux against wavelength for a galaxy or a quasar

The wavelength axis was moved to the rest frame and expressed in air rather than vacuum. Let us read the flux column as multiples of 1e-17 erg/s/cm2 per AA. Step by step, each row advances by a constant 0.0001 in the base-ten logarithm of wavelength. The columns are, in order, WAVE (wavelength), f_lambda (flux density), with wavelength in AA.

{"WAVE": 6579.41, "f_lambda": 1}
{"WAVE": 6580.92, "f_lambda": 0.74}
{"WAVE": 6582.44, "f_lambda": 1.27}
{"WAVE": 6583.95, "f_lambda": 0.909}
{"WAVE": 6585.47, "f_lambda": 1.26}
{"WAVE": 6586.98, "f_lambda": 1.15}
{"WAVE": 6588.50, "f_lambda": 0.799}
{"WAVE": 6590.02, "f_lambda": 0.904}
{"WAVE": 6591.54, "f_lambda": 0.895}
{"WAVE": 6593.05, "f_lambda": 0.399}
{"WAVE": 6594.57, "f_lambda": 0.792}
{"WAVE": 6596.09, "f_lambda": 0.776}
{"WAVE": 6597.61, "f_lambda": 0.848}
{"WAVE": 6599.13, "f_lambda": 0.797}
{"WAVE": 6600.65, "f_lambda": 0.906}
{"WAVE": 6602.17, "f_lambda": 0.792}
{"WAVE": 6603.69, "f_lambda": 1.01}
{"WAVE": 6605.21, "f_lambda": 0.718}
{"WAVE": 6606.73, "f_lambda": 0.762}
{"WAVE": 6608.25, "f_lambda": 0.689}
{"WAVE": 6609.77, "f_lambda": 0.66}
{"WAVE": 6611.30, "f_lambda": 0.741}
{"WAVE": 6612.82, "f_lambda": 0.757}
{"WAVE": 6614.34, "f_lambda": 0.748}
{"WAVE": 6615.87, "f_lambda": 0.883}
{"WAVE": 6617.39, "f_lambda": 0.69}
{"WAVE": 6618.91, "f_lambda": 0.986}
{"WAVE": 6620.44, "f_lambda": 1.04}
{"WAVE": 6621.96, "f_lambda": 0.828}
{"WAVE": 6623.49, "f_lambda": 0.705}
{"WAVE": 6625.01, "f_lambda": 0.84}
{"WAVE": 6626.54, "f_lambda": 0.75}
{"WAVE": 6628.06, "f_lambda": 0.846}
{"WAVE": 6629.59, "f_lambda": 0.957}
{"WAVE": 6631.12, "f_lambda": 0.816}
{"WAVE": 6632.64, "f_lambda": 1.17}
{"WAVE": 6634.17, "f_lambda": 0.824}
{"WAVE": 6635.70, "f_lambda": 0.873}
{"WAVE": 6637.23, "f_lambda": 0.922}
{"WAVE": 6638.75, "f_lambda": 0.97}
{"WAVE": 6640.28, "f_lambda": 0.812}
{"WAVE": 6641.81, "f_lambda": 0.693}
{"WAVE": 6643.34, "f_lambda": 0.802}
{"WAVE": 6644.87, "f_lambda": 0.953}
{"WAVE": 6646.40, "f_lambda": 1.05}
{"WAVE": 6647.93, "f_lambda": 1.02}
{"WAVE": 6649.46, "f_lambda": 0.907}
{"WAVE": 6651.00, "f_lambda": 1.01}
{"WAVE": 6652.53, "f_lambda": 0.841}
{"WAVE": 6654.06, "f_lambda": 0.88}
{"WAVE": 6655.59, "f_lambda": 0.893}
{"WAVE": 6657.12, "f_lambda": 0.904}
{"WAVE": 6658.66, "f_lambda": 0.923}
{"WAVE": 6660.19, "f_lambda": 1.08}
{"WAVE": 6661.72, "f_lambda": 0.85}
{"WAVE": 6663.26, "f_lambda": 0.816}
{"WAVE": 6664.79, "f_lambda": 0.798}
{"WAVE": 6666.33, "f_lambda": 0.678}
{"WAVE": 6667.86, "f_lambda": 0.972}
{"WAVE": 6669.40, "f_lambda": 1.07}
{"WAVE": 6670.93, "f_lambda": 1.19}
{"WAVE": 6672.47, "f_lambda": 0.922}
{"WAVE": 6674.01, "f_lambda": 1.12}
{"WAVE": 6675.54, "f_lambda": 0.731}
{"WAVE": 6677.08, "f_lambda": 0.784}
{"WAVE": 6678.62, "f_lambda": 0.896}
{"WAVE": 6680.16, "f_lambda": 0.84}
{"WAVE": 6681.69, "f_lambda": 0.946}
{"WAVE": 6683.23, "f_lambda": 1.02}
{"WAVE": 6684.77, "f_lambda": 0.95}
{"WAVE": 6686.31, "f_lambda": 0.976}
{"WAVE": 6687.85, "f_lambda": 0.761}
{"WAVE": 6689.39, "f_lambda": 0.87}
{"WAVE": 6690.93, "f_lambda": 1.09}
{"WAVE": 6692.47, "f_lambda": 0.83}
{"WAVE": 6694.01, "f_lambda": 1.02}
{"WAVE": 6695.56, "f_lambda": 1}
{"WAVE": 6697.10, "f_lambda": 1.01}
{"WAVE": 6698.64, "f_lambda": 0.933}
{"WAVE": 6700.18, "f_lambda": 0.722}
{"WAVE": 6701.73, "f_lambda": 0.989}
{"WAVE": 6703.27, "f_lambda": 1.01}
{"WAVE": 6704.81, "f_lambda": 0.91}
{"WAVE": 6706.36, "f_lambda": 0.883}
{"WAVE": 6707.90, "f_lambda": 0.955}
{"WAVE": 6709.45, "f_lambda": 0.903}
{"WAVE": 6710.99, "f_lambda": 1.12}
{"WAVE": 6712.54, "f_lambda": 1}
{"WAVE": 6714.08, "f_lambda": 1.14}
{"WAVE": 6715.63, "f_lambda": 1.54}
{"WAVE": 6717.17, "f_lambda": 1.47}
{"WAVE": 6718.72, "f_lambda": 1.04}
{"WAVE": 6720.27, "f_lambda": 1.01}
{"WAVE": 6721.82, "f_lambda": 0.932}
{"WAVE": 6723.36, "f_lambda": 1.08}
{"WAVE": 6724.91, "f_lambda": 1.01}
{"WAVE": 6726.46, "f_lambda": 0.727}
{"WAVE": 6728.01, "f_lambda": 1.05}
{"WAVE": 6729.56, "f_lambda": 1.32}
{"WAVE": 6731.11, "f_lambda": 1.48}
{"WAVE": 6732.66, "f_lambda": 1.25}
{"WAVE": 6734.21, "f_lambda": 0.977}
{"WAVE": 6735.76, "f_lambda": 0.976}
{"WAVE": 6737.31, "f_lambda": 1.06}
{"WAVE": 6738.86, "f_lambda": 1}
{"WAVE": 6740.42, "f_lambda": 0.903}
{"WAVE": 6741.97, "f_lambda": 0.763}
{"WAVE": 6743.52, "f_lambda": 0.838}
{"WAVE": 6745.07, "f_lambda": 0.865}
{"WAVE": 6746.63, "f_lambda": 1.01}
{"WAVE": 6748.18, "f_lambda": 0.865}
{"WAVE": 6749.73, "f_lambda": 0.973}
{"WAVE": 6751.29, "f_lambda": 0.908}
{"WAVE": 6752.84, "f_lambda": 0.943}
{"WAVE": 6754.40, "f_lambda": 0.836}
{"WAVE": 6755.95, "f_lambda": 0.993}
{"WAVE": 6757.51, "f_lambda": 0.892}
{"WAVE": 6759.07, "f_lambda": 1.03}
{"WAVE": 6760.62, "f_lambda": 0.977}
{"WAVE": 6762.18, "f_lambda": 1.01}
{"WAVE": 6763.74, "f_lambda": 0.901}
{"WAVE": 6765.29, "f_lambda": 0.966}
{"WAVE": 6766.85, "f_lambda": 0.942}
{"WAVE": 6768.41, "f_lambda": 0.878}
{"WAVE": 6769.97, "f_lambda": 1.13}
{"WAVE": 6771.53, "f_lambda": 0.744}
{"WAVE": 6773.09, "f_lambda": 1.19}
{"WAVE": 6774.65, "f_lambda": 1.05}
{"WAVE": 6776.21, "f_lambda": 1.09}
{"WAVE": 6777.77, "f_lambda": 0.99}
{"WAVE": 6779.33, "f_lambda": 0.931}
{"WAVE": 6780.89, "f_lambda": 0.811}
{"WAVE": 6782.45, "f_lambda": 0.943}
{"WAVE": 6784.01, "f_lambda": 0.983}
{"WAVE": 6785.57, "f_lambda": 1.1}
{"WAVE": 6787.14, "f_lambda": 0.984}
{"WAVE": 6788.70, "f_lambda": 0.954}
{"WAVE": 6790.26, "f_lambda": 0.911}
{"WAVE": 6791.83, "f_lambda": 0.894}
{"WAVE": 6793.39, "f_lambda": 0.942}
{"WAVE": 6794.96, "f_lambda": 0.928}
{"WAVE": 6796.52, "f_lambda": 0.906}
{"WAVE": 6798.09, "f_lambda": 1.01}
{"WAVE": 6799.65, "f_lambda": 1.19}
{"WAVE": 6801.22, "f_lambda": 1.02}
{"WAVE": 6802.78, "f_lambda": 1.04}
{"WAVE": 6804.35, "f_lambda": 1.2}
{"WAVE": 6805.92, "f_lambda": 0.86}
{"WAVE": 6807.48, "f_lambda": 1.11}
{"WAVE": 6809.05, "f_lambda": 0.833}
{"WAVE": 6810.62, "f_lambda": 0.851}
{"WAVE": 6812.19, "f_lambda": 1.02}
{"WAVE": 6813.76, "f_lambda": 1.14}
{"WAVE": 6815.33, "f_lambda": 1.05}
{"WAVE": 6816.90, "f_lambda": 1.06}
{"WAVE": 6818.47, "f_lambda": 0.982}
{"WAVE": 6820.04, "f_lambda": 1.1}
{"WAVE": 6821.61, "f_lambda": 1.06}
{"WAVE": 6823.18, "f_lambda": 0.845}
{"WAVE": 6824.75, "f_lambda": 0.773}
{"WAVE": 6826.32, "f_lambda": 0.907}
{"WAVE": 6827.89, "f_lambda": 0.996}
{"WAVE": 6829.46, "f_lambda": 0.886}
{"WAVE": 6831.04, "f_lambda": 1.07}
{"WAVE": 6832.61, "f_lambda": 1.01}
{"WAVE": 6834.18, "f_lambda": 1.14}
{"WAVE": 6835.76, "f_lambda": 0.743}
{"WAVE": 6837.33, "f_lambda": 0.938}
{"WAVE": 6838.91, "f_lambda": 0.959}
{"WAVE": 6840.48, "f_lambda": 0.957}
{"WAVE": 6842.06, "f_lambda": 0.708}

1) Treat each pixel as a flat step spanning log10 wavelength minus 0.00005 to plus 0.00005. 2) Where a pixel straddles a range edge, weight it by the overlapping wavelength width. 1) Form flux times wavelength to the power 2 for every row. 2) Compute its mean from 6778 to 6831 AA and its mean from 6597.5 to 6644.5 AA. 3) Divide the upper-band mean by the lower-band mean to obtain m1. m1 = 1.24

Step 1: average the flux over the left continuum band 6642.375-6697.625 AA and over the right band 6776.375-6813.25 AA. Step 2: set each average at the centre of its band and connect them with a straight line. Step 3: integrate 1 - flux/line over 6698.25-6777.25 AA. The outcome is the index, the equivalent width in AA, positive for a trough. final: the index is -4.13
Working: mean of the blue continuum 0.927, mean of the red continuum 0.978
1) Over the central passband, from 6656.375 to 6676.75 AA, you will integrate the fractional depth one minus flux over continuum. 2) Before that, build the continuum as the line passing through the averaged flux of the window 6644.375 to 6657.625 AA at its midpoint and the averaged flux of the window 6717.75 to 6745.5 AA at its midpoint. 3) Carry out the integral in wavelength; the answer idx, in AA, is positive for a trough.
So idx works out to 0.67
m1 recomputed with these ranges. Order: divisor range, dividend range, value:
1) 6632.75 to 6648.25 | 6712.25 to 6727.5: 1.25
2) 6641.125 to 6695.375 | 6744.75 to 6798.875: 1.08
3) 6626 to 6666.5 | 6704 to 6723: 1.23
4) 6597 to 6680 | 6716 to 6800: 1.18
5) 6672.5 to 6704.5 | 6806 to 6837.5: 1.10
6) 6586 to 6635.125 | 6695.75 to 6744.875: 1.28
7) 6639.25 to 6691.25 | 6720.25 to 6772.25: 1.10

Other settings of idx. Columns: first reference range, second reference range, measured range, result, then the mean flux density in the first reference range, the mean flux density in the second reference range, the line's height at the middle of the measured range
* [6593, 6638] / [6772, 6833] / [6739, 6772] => 0.8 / 0.824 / 0.989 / 0.948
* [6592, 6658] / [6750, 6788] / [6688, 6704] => -0.6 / 0.844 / 0.968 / 0.905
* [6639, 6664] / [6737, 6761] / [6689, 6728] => -4.0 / 0.903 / 0.925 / 0.916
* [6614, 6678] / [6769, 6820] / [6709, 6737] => -4.9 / 0.895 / 0.996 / 0.947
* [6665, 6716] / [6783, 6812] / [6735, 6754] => 0.9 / 0.957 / 0.985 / 0.971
